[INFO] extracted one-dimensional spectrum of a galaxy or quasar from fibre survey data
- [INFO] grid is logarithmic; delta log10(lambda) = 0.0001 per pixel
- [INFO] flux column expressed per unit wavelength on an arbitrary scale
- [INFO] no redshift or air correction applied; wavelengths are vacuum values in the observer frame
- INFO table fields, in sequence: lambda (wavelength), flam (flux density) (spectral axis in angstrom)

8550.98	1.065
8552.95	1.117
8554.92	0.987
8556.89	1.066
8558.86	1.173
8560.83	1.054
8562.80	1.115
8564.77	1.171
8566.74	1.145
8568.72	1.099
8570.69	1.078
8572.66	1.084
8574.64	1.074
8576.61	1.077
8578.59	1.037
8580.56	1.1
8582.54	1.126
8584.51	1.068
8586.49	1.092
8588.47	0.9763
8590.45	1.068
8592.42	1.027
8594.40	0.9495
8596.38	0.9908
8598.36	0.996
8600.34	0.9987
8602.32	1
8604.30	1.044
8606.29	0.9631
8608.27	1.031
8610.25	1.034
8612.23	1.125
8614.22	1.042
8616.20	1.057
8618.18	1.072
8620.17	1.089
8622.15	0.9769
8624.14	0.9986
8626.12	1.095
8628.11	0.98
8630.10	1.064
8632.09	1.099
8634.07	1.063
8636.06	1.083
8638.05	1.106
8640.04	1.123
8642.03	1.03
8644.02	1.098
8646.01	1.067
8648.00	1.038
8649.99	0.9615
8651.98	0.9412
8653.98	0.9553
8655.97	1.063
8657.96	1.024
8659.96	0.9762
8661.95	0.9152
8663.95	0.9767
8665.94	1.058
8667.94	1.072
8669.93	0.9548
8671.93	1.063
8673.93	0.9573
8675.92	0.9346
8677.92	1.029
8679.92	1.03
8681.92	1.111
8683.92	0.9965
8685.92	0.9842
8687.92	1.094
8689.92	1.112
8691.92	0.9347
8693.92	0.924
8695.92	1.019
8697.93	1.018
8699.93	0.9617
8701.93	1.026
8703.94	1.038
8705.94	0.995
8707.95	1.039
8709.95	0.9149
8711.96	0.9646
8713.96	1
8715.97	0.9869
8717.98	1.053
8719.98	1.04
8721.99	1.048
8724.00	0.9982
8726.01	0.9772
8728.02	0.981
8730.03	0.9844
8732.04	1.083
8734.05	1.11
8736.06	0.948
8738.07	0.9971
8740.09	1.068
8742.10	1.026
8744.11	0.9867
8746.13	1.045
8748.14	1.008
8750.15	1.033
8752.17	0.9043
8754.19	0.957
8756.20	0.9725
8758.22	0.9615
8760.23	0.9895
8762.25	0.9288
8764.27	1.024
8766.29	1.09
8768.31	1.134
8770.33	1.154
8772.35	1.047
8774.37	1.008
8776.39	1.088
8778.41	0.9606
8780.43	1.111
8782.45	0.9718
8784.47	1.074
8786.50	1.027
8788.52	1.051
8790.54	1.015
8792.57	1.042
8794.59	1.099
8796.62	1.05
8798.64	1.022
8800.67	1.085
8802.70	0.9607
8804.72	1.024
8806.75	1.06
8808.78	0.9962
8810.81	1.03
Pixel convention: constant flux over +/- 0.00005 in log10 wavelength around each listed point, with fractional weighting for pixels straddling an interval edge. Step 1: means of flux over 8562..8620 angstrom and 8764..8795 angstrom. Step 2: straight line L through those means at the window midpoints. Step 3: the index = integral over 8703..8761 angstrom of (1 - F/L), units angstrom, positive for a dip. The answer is 2.88 angstrom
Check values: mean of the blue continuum 1.06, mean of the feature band 1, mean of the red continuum 1.06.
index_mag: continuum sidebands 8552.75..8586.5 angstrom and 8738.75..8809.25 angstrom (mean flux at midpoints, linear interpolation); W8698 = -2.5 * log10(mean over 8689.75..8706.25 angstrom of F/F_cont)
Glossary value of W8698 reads 0.06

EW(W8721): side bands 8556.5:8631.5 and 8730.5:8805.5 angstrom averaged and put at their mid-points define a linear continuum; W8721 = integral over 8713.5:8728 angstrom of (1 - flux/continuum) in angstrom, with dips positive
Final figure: 0.3 angstrom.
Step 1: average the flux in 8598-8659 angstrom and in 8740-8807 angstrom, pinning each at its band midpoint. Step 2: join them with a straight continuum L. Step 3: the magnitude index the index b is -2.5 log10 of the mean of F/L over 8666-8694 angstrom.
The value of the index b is 0.02 mag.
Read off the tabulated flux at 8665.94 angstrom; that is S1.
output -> 1.058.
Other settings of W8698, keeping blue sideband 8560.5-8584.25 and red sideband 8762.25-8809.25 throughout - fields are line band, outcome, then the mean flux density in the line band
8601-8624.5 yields 0.052 mag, 1.04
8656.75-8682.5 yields 0.070 mag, 1.01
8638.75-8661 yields 0.054 mag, 1.03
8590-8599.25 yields 0.092 mag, 1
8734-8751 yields 0.038 mag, 1.02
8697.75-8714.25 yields 0.074 mag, 0.994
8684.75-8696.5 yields 0.060 mag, 1.01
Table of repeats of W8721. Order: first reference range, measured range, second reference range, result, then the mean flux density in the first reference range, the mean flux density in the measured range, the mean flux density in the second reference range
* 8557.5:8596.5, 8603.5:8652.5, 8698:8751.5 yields 0.3 angstrom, 1.08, 1.05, 1.01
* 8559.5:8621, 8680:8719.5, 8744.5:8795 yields 1.1 angstrom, 1.06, 1.01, 1.03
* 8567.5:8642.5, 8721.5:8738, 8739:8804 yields 0.3 angstrom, 1.05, 1.01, 1.03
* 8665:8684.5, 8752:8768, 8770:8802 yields 0.8 angstrom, 1.02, 0.989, 1.05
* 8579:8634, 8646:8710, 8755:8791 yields 1.9 angstrom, 1.04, 1.01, 1.03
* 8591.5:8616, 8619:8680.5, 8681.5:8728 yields -0.8 angstrom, 1.02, 1.03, 1.01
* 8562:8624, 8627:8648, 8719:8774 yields -0.5 angstrom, 1.05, 1.07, 1.02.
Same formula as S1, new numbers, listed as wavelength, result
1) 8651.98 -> 0.9412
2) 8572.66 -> 1.084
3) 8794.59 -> 1.099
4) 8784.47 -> 1.074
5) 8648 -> 1.038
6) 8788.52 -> 1.051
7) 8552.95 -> 1.117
